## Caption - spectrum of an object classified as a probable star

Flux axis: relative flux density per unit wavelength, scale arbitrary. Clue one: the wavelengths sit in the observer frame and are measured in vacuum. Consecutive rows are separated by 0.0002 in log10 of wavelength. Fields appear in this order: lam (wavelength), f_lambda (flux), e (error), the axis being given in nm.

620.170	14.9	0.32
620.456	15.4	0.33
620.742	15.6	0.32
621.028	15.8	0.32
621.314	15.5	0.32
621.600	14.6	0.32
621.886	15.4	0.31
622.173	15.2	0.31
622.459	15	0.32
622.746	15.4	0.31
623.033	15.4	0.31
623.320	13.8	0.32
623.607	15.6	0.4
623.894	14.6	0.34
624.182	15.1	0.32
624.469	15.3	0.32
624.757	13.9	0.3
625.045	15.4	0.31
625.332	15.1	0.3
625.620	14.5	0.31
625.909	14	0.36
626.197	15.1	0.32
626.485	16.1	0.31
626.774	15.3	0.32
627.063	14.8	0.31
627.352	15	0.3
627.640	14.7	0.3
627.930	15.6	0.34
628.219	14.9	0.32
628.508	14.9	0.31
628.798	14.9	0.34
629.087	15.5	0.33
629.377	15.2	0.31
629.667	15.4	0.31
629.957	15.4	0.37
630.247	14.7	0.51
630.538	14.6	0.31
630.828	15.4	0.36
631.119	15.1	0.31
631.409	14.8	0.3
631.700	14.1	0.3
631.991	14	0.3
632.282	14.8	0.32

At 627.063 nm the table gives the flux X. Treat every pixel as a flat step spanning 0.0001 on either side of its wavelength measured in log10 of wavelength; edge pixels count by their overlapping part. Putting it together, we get 14.8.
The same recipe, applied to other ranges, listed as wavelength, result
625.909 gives 14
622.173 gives 15.2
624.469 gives 15.3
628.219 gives 14.9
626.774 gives 15.3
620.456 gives 15.4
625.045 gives 15.4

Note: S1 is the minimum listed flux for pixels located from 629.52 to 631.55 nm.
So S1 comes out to 14.6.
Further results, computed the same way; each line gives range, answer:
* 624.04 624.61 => 15.1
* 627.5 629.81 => 14.7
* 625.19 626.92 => 14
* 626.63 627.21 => 14.8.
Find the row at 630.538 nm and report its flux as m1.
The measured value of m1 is 14.6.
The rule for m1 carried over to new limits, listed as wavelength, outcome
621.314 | 15.5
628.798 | 14.9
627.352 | 15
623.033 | 15.4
